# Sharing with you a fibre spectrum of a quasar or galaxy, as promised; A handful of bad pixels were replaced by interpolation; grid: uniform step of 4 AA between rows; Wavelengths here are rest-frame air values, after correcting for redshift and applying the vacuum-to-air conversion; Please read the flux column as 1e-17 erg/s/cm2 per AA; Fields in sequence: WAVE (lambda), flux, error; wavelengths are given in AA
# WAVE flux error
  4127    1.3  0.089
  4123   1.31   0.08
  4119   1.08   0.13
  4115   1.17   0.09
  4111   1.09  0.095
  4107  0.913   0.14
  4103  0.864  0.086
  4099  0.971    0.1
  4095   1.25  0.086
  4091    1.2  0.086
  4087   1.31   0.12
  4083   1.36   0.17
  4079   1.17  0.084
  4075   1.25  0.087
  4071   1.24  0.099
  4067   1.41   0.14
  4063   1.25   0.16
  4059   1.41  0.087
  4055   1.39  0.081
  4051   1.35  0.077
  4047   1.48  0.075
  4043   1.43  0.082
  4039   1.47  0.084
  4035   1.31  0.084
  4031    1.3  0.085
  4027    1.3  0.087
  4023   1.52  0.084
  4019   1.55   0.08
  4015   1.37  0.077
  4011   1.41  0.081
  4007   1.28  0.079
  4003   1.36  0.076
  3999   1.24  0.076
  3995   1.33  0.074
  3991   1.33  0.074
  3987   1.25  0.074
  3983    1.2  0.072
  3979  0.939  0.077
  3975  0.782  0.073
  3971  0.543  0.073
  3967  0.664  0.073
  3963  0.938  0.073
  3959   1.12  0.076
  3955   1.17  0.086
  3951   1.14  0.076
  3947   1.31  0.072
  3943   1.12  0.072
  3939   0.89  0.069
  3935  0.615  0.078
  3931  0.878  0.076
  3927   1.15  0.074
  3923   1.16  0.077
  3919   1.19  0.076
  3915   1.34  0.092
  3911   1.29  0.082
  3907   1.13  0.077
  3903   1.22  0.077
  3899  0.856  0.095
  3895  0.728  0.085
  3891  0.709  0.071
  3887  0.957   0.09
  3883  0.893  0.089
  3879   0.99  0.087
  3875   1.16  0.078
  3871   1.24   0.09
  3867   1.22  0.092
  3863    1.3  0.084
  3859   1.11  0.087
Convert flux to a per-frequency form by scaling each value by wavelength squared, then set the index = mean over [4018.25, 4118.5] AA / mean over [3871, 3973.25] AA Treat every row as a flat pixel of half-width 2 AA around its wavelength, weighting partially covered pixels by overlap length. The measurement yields 1.35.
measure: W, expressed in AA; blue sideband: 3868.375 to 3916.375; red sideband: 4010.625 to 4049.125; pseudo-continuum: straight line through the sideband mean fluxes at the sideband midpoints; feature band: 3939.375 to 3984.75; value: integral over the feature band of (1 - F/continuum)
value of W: 8.8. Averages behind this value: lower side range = 1.04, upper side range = 1.41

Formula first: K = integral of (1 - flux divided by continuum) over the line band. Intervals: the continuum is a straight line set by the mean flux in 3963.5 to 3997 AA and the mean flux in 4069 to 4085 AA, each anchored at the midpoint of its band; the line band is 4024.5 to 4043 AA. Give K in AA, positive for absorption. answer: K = -3.5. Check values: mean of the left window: 1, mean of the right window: 1.26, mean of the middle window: 1.36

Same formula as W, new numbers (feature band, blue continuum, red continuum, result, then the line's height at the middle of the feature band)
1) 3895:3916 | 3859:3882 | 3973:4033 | 1.35 AA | 1.19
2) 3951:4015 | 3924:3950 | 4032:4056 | 3.69 AA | 1.18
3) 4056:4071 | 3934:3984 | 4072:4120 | -3.39 AA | 1.1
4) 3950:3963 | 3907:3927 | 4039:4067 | 1.64 AA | 1.27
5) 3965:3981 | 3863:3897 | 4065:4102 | 5.44 AA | 1.11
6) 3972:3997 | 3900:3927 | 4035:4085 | 3.15 AA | 1.27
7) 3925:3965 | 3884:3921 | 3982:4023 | 4.74 AA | 1.17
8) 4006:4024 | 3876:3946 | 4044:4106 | -4.01 AA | 1.17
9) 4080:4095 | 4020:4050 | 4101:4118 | -1.96 AA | 1.13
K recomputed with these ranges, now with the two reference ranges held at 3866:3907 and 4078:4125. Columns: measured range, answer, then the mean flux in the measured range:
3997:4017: -4.7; 1.33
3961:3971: 2.9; 0.749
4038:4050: -3.8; 1.45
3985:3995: -2.2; 1.3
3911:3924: -2.9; 1.24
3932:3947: 1.5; 0.933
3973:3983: 1.2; 0.928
